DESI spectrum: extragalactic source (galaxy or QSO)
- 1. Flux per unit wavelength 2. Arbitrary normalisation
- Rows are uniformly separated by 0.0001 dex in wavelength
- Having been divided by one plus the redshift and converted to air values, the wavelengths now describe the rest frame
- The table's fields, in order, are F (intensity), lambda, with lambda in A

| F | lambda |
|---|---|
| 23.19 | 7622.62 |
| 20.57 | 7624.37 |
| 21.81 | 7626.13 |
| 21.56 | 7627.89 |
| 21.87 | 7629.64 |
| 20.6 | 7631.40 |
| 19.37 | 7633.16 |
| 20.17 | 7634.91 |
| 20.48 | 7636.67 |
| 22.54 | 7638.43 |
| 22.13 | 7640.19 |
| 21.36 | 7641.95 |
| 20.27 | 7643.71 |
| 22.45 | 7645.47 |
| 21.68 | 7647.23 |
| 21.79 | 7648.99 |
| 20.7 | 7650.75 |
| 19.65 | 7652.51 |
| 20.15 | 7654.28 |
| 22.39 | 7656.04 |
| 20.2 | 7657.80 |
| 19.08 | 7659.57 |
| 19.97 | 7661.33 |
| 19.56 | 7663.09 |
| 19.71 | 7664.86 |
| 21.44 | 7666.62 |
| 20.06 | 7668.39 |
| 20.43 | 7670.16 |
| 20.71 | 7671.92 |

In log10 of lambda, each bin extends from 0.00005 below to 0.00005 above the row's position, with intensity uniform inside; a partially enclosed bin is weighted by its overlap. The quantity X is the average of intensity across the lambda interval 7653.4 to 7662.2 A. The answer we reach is 20.4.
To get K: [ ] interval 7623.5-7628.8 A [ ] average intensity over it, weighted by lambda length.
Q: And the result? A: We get 21.3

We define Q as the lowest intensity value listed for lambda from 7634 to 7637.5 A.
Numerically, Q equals 20.17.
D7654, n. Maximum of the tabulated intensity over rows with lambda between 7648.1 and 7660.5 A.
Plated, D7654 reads 22.39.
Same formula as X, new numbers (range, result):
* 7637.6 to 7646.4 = 21.7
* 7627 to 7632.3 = 21.3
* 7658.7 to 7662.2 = 19.5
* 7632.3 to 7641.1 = 21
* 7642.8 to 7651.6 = 21.4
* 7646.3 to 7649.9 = 21.8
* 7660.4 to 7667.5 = 20.2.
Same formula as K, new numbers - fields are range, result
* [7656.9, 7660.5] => 19.7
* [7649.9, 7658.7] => 20.6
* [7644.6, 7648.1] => 22.1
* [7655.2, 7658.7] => 21.3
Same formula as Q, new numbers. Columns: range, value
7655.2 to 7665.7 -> 19.08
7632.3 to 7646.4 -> 19.37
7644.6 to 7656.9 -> 19.65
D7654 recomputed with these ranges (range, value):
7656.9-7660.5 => 20.2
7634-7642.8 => 22.54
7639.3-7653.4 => 22.45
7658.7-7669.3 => 21.44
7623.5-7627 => 21.81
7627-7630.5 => 21.87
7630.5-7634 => 20.6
